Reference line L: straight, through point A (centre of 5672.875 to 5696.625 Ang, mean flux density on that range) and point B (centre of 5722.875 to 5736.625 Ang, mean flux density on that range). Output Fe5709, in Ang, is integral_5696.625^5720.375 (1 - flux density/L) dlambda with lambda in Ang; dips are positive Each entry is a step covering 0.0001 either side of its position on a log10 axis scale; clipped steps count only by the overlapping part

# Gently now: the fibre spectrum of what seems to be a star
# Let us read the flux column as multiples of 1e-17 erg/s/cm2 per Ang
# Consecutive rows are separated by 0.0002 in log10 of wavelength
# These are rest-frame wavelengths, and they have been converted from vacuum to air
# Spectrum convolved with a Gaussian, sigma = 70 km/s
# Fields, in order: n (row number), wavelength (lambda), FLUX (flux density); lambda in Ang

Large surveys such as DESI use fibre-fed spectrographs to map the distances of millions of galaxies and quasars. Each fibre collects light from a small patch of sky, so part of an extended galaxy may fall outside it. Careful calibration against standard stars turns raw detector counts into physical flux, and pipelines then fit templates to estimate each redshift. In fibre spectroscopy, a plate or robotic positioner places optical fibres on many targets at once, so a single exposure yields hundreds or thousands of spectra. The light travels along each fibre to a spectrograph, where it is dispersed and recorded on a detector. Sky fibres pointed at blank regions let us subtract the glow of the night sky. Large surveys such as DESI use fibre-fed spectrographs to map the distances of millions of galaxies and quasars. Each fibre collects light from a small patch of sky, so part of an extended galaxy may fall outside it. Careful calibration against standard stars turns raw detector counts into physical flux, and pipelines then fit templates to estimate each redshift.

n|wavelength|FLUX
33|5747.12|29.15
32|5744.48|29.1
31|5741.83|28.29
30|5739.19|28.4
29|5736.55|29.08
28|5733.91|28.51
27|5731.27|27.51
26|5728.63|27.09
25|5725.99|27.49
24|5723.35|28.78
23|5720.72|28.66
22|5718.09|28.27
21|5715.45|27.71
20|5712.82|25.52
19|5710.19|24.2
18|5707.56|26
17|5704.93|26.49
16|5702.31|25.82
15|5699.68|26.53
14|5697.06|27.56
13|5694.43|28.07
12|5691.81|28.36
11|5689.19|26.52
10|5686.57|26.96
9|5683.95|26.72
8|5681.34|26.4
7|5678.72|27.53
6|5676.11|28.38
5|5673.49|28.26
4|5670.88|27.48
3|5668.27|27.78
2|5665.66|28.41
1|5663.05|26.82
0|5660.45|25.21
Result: 1.02 Ang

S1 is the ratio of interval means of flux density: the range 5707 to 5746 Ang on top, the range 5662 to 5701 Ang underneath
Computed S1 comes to 1.01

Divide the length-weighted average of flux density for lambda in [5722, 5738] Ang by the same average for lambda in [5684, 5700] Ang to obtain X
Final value 1.03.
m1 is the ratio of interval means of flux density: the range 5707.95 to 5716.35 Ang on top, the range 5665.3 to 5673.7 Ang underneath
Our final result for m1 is 0.9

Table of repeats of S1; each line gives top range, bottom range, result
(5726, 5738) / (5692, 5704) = 1.03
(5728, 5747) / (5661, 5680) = 1.02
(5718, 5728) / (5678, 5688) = 1.05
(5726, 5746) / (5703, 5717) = 1.09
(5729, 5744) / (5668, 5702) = 1.03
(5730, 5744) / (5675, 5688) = 1.05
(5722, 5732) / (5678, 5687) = 1.03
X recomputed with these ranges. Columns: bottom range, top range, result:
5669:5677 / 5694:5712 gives 0.94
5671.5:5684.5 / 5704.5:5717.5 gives 0.95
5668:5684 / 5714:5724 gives 1.03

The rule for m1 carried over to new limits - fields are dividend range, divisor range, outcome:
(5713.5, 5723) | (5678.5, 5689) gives 1.05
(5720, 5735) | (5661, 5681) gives 1.01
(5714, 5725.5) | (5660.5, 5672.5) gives 1.03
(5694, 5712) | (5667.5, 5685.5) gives 0.96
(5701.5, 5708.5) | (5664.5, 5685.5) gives 0.95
